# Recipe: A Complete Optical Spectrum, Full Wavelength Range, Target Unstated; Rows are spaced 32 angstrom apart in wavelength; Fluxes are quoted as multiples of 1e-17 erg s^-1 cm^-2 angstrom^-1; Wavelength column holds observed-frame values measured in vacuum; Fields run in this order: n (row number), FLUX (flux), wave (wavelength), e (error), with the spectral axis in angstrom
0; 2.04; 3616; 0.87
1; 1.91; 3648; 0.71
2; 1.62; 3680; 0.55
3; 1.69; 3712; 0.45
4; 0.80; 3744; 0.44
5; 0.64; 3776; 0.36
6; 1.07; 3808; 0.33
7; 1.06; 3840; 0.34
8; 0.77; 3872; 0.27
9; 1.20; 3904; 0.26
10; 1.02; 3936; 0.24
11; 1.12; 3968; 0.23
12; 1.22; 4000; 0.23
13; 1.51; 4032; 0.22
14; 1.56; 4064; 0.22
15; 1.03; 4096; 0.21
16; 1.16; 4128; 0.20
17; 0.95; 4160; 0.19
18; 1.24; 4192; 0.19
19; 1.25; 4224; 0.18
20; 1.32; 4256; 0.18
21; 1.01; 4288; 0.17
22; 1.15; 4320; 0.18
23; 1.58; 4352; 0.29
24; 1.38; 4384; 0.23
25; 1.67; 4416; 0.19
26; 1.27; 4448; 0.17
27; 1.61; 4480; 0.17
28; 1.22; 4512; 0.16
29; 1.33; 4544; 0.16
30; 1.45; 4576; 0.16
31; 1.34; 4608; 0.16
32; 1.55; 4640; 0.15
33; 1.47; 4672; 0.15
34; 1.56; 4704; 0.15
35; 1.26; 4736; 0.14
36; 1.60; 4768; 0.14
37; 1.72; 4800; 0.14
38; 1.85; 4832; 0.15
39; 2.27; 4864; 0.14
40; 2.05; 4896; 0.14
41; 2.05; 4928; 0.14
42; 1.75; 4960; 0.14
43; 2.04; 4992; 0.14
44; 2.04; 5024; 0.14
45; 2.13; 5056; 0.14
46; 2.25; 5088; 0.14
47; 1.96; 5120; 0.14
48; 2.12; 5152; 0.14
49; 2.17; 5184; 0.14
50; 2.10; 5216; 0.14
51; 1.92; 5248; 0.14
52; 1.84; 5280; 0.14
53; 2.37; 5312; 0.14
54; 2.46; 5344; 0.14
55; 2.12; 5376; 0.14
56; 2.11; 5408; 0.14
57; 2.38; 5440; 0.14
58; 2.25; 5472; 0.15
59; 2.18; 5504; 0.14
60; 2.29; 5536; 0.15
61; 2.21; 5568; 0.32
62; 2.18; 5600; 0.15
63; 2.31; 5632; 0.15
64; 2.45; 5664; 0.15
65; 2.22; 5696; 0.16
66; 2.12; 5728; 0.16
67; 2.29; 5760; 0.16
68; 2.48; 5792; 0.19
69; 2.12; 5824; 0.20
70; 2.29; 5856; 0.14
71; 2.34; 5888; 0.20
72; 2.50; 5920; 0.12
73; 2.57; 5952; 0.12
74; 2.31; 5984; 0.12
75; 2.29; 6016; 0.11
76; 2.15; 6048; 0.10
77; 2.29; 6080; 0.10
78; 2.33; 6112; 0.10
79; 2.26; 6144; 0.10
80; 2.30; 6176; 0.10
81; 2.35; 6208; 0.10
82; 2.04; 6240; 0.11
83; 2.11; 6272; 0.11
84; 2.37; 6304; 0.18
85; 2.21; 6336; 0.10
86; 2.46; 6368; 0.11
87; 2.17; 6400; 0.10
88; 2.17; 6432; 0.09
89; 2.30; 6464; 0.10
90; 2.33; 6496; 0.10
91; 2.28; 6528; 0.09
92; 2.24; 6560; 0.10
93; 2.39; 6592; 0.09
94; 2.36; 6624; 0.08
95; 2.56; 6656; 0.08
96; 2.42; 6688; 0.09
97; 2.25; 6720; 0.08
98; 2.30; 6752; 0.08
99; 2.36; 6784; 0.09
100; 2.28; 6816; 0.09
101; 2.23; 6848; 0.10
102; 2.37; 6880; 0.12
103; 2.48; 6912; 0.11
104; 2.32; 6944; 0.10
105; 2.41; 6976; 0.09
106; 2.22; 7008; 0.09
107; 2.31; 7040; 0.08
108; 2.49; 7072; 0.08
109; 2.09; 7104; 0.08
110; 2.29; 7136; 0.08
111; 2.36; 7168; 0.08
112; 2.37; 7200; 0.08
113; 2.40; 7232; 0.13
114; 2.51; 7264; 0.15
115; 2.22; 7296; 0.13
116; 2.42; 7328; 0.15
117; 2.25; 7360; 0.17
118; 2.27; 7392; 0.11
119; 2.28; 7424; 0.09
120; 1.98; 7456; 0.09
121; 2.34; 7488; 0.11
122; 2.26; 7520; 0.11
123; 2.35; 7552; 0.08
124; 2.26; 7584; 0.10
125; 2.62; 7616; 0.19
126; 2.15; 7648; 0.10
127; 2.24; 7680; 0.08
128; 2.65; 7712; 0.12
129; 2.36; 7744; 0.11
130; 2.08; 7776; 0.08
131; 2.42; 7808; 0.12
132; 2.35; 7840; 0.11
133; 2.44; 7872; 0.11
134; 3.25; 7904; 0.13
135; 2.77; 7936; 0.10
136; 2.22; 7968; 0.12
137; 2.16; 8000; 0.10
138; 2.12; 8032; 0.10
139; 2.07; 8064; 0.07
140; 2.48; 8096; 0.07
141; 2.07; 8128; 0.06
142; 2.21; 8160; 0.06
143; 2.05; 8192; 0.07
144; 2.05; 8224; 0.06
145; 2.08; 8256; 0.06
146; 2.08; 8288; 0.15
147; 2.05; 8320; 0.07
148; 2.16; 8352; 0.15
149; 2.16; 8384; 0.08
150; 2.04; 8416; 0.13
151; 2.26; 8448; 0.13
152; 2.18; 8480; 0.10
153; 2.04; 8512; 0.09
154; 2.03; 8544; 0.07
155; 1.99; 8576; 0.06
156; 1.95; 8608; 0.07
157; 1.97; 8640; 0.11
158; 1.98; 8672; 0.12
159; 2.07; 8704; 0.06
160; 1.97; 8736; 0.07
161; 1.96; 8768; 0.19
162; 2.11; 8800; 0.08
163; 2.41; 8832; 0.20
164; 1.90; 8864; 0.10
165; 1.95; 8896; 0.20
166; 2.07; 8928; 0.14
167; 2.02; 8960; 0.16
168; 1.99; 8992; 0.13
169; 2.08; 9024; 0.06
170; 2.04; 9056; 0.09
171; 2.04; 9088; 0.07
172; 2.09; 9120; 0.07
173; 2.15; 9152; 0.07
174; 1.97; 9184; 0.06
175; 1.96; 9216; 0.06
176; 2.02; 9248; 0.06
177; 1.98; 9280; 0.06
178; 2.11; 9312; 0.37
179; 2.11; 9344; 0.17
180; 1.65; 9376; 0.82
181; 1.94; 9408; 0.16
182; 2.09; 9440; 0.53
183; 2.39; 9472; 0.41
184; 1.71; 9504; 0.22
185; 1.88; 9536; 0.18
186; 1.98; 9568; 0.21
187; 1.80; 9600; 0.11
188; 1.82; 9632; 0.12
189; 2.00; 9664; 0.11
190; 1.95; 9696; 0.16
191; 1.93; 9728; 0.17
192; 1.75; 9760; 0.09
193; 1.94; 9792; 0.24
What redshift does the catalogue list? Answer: 0.204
